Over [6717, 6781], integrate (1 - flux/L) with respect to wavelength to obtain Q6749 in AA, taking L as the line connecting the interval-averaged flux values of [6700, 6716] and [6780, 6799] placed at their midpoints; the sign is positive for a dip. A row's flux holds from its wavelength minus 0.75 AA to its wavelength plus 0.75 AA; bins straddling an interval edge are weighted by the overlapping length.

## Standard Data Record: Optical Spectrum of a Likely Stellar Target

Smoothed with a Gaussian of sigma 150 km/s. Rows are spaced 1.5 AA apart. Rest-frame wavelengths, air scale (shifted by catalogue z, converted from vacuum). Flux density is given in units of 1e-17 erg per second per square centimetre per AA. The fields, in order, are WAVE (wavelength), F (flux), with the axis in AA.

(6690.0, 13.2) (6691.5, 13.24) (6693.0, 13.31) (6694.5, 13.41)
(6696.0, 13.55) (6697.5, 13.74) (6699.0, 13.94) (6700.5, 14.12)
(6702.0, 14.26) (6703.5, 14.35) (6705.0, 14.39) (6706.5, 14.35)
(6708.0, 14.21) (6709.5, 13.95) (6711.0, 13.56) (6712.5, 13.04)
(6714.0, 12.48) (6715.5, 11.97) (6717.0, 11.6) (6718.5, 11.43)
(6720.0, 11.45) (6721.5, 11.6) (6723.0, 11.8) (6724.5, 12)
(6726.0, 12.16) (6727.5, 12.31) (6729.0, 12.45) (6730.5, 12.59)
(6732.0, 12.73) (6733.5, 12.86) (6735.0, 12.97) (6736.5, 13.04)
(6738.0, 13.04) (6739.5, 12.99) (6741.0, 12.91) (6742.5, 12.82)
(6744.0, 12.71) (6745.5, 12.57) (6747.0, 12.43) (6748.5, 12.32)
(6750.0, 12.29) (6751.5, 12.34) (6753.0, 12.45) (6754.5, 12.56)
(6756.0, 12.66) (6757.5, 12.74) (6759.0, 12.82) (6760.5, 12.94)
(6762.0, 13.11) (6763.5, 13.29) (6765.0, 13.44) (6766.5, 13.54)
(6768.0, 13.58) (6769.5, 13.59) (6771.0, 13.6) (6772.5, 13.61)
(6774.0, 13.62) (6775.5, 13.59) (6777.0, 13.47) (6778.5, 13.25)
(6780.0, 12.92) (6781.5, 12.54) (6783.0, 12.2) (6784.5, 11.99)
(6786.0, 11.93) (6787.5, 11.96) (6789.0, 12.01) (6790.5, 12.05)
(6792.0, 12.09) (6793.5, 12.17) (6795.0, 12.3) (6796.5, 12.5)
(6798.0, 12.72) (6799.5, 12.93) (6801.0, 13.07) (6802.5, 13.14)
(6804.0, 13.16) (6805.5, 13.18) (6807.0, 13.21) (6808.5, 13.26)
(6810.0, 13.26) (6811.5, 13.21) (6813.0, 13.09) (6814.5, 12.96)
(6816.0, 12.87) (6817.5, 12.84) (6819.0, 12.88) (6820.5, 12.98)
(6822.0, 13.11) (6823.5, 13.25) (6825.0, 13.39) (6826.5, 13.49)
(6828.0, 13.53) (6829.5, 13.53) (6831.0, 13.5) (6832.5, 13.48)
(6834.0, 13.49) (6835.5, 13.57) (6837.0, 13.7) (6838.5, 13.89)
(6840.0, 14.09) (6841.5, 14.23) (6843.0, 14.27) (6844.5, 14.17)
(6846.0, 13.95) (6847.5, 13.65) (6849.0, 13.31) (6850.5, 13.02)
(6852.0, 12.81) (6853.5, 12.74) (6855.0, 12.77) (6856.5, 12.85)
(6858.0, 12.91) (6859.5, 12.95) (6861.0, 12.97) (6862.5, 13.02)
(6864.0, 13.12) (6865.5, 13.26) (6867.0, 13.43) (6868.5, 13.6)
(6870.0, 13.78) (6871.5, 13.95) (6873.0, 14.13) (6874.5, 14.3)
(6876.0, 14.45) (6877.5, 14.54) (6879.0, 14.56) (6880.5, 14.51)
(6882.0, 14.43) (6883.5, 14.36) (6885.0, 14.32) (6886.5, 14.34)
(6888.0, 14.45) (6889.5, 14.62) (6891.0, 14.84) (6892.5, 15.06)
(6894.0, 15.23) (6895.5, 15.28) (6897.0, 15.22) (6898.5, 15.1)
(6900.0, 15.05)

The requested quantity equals 1.0 AA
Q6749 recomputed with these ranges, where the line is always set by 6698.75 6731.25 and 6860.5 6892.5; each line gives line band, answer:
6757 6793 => 1.1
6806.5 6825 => 0.7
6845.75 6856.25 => 0.6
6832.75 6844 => -0.1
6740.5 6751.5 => 0.5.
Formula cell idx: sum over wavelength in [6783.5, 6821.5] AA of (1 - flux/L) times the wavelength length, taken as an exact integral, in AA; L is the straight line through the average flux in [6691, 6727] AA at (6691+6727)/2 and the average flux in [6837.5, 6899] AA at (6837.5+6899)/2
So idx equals 2.5 AA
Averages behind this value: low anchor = 13.1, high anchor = 14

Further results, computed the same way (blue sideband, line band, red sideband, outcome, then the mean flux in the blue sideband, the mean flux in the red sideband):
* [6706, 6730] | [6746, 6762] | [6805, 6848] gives 0.3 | 12.5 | 13.4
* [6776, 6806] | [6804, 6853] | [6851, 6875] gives -1.7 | 12.6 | 13.3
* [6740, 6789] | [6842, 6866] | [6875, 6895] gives 1.5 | 12.9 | 14.6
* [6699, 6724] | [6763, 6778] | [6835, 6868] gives -0.4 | 13.1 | 13.4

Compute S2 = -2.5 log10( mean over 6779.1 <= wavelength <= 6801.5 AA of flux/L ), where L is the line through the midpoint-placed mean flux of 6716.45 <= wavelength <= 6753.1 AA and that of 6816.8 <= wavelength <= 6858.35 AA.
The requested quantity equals 0.05 mag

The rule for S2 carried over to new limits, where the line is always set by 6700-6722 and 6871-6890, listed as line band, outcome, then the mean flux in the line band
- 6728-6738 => 0.04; 12.8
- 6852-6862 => 0.11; 12.9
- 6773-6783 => 0.04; 13.2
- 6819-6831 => 0.05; 13.3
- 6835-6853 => 0.03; 13.7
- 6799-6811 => 0.05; 13.2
